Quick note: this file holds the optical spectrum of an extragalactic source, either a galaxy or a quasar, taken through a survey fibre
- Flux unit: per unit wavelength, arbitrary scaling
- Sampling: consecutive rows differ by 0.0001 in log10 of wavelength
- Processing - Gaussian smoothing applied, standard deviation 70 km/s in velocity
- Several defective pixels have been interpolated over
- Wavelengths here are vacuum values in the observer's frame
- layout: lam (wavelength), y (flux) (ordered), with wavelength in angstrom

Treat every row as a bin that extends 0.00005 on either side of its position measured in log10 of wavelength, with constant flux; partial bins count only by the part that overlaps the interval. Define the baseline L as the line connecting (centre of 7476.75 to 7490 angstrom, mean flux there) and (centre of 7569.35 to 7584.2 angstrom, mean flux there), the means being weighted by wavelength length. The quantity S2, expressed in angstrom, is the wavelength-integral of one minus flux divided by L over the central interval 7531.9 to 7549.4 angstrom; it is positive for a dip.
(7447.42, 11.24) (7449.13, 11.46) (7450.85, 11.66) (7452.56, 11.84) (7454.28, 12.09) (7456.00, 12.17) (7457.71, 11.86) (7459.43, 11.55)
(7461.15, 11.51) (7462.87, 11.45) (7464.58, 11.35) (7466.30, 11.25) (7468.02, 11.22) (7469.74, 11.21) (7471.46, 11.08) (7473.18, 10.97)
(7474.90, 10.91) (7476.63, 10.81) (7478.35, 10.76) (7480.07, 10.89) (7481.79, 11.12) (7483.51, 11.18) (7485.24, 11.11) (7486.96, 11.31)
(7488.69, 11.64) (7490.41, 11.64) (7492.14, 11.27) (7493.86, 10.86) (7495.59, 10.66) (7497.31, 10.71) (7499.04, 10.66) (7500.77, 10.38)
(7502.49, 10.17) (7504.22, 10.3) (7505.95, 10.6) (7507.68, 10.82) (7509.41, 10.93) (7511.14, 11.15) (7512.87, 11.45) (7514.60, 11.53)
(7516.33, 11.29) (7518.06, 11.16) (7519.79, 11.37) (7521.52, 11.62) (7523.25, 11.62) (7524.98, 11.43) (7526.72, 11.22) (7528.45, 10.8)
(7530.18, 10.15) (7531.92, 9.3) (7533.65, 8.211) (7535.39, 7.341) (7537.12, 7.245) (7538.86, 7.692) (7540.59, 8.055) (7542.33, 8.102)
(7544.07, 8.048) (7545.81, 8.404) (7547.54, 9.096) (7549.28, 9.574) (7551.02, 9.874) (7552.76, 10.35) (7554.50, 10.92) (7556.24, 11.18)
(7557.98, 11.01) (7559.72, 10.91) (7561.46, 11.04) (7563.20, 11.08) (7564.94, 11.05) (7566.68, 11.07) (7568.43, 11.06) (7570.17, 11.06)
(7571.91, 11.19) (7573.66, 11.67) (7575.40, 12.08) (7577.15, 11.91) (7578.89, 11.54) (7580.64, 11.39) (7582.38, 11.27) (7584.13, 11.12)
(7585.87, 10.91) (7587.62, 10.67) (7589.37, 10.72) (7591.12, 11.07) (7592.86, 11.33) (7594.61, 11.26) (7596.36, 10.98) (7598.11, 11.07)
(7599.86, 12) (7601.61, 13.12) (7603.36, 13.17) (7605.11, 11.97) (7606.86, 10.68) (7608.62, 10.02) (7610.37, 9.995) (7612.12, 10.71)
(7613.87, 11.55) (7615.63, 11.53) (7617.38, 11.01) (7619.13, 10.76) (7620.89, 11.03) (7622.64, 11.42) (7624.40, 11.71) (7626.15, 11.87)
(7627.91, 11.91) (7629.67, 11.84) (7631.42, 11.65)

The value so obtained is 4.91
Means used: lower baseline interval 11.1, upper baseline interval 11.5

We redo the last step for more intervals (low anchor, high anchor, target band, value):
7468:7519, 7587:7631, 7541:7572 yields 2.7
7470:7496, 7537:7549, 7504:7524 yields -3.3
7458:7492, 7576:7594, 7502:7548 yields 5.1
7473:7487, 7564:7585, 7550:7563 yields 0.6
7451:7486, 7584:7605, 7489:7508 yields 1.0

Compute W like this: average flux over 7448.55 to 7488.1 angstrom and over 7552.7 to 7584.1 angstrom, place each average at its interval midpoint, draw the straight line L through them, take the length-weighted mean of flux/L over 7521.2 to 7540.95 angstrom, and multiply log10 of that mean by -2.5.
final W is 0.181 mag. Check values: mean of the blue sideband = 11.3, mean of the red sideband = 11.2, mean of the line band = 9.54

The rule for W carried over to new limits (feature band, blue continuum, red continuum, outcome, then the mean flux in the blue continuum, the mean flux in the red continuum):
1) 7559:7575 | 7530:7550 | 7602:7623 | -0.184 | 8.37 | 11.2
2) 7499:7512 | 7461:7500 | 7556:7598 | 0.050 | 11.1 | 11.2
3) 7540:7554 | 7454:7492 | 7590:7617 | 0.250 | 11.3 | 11.4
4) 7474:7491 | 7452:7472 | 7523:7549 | -0.027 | 11.6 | 9.06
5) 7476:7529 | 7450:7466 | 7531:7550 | -0.130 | 11.7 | 8.27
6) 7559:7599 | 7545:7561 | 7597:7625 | -0.049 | 10.2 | 11.4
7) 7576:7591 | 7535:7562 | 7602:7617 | -0.078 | 9.32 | 11.3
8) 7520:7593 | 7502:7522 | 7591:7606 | 0.107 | 11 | 11.8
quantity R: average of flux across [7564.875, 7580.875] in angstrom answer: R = 11.4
